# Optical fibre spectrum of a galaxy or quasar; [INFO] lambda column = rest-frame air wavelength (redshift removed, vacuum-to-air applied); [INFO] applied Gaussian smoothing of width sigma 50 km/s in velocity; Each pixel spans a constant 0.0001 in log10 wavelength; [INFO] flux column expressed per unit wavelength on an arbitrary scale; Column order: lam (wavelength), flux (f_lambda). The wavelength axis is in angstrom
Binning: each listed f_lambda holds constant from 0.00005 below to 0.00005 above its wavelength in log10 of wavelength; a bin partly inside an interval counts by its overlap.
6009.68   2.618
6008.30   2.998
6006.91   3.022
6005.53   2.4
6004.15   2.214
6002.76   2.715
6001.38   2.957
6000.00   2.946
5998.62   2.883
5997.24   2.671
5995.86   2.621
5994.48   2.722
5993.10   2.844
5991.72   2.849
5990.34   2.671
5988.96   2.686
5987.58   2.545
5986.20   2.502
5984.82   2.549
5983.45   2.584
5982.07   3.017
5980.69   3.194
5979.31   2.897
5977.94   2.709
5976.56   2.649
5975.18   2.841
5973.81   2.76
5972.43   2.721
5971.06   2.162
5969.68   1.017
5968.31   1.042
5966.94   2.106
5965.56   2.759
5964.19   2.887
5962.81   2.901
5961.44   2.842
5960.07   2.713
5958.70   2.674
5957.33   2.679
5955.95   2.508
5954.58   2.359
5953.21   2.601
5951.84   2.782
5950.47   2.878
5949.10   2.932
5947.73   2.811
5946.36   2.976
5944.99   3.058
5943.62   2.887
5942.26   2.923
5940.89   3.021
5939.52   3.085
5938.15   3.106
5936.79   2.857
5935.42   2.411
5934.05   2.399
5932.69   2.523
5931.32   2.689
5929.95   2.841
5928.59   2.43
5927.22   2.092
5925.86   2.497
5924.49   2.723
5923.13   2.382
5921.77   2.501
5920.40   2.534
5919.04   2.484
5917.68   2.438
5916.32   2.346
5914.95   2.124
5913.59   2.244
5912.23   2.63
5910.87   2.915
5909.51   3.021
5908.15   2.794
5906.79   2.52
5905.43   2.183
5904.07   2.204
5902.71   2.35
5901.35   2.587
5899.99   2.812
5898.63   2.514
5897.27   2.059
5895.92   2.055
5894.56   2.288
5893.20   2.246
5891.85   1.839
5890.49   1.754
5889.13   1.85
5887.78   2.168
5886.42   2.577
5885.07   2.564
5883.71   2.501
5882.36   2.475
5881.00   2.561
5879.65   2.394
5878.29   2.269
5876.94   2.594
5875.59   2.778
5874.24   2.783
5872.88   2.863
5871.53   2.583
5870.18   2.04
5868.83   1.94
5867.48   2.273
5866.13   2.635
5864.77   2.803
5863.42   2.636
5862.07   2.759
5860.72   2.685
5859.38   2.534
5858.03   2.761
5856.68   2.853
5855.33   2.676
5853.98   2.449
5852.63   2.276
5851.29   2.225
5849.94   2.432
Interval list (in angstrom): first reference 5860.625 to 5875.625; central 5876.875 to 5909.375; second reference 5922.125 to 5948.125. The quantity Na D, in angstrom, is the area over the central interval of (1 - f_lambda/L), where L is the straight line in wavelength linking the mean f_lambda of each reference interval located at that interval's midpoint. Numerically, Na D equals 3.3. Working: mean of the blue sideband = 2.55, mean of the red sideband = 2.72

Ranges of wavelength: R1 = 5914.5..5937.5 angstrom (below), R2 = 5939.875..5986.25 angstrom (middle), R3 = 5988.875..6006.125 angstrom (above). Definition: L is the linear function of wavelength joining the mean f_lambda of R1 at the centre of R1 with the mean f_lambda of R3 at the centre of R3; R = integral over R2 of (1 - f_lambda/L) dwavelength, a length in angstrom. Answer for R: -0.9 angstrom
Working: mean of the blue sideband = 2.49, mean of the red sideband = 2.71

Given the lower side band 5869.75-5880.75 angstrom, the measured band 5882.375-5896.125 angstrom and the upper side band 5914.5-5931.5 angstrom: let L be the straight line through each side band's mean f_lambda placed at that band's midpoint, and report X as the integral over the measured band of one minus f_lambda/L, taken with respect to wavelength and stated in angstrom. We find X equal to 1.8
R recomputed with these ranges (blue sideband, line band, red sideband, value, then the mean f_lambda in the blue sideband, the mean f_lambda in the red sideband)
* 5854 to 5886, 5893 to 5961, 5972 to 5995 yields 1.5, 2.56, 2.75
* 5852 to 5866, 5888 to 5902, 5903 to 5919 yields 1.9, 2.64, 2.49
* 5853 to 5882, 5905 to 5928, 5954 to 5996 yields 0.6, 2.56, 2.58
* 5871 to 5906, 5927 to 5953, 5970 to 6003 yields -2.3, 2.38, 2.72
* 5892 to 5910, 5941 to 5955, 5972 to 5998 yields -1.3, 2.41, 2.74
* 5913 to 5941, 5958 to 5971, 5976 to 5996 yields 1.7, 2.55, 2.74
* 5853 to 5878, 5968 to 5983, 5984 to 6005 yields 1.0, 2.58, 2.69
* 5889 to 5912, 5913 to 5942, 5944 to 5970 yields -1.1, 2.37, 2.58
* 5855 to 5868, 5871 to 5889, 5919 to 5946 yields 1.0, 2.67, 2.68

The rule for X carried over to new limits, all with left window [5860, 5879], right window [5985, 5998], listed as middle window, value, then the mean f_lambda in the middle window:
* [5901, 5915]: 0.3 angstrom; 2.52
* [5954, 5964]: -0.2 angstrom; 2.68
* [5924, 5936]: 0.5 angstrom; 2.51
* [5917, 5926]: 0.3 angstrom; 2.51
